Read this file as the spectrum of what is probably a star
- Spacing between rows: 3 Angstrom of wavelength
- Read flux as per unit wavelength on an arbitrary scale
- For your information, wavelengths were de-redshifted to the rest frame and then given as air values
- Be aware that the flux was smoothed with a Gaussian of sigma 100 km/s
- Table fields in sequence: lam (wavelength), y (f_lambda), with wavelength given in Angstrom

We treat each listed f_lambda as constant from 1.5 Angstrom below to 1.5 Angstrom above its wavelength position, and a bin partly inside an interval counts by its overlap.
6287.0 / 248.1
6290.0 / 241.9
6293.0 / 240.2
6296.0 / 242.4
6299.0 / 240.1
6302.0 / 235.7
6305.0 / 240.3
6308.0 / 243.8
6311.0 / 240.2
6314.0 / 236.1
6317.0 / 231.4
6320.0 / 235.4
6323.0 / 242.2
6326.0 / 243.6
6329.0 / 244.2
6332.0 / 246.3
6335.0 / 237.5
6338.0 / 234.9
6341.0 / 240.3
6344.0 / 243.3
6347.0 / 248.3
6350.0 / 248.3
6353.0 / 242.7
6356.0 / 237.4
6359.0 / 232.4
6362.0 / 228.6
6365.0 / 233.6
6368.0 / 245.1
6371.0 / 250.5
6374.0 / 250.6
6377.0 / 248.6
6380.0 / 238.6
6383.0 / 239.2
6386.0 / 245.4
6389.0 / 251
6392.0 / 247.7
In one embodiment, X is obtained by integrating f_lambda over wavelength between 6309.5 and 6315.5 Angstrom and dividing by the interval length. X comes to 238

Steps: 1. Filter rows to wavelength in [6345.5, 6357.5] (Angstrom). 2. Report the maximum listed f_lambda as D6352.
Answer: 248.3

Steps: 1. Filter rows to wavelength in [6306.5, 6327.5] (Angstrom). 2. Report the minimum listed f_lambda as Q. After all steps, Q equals 231.4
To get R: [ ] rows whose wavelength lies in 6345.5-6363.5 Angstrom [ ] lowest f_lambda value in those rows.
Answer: 228.6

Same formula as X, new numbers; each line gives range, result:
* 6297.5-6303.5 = 238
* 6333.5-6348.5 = 241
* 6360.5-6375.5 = 242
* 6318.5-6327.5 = 240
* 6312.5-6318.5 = 234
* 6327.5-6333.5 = 245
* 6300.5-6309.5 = 240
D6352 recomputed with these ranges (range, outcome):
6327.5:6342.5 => 246.3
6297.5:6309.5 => 243.8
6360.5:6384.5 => 250.6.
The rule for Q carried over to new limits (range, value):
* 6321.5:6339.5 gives 234.9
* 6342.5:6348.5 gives 243.3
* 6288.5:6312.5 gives 235.7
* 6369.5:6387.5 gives 238.6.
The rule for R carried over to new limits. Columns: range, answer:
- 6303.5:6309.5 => 240.3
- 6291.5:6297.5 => 240.2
